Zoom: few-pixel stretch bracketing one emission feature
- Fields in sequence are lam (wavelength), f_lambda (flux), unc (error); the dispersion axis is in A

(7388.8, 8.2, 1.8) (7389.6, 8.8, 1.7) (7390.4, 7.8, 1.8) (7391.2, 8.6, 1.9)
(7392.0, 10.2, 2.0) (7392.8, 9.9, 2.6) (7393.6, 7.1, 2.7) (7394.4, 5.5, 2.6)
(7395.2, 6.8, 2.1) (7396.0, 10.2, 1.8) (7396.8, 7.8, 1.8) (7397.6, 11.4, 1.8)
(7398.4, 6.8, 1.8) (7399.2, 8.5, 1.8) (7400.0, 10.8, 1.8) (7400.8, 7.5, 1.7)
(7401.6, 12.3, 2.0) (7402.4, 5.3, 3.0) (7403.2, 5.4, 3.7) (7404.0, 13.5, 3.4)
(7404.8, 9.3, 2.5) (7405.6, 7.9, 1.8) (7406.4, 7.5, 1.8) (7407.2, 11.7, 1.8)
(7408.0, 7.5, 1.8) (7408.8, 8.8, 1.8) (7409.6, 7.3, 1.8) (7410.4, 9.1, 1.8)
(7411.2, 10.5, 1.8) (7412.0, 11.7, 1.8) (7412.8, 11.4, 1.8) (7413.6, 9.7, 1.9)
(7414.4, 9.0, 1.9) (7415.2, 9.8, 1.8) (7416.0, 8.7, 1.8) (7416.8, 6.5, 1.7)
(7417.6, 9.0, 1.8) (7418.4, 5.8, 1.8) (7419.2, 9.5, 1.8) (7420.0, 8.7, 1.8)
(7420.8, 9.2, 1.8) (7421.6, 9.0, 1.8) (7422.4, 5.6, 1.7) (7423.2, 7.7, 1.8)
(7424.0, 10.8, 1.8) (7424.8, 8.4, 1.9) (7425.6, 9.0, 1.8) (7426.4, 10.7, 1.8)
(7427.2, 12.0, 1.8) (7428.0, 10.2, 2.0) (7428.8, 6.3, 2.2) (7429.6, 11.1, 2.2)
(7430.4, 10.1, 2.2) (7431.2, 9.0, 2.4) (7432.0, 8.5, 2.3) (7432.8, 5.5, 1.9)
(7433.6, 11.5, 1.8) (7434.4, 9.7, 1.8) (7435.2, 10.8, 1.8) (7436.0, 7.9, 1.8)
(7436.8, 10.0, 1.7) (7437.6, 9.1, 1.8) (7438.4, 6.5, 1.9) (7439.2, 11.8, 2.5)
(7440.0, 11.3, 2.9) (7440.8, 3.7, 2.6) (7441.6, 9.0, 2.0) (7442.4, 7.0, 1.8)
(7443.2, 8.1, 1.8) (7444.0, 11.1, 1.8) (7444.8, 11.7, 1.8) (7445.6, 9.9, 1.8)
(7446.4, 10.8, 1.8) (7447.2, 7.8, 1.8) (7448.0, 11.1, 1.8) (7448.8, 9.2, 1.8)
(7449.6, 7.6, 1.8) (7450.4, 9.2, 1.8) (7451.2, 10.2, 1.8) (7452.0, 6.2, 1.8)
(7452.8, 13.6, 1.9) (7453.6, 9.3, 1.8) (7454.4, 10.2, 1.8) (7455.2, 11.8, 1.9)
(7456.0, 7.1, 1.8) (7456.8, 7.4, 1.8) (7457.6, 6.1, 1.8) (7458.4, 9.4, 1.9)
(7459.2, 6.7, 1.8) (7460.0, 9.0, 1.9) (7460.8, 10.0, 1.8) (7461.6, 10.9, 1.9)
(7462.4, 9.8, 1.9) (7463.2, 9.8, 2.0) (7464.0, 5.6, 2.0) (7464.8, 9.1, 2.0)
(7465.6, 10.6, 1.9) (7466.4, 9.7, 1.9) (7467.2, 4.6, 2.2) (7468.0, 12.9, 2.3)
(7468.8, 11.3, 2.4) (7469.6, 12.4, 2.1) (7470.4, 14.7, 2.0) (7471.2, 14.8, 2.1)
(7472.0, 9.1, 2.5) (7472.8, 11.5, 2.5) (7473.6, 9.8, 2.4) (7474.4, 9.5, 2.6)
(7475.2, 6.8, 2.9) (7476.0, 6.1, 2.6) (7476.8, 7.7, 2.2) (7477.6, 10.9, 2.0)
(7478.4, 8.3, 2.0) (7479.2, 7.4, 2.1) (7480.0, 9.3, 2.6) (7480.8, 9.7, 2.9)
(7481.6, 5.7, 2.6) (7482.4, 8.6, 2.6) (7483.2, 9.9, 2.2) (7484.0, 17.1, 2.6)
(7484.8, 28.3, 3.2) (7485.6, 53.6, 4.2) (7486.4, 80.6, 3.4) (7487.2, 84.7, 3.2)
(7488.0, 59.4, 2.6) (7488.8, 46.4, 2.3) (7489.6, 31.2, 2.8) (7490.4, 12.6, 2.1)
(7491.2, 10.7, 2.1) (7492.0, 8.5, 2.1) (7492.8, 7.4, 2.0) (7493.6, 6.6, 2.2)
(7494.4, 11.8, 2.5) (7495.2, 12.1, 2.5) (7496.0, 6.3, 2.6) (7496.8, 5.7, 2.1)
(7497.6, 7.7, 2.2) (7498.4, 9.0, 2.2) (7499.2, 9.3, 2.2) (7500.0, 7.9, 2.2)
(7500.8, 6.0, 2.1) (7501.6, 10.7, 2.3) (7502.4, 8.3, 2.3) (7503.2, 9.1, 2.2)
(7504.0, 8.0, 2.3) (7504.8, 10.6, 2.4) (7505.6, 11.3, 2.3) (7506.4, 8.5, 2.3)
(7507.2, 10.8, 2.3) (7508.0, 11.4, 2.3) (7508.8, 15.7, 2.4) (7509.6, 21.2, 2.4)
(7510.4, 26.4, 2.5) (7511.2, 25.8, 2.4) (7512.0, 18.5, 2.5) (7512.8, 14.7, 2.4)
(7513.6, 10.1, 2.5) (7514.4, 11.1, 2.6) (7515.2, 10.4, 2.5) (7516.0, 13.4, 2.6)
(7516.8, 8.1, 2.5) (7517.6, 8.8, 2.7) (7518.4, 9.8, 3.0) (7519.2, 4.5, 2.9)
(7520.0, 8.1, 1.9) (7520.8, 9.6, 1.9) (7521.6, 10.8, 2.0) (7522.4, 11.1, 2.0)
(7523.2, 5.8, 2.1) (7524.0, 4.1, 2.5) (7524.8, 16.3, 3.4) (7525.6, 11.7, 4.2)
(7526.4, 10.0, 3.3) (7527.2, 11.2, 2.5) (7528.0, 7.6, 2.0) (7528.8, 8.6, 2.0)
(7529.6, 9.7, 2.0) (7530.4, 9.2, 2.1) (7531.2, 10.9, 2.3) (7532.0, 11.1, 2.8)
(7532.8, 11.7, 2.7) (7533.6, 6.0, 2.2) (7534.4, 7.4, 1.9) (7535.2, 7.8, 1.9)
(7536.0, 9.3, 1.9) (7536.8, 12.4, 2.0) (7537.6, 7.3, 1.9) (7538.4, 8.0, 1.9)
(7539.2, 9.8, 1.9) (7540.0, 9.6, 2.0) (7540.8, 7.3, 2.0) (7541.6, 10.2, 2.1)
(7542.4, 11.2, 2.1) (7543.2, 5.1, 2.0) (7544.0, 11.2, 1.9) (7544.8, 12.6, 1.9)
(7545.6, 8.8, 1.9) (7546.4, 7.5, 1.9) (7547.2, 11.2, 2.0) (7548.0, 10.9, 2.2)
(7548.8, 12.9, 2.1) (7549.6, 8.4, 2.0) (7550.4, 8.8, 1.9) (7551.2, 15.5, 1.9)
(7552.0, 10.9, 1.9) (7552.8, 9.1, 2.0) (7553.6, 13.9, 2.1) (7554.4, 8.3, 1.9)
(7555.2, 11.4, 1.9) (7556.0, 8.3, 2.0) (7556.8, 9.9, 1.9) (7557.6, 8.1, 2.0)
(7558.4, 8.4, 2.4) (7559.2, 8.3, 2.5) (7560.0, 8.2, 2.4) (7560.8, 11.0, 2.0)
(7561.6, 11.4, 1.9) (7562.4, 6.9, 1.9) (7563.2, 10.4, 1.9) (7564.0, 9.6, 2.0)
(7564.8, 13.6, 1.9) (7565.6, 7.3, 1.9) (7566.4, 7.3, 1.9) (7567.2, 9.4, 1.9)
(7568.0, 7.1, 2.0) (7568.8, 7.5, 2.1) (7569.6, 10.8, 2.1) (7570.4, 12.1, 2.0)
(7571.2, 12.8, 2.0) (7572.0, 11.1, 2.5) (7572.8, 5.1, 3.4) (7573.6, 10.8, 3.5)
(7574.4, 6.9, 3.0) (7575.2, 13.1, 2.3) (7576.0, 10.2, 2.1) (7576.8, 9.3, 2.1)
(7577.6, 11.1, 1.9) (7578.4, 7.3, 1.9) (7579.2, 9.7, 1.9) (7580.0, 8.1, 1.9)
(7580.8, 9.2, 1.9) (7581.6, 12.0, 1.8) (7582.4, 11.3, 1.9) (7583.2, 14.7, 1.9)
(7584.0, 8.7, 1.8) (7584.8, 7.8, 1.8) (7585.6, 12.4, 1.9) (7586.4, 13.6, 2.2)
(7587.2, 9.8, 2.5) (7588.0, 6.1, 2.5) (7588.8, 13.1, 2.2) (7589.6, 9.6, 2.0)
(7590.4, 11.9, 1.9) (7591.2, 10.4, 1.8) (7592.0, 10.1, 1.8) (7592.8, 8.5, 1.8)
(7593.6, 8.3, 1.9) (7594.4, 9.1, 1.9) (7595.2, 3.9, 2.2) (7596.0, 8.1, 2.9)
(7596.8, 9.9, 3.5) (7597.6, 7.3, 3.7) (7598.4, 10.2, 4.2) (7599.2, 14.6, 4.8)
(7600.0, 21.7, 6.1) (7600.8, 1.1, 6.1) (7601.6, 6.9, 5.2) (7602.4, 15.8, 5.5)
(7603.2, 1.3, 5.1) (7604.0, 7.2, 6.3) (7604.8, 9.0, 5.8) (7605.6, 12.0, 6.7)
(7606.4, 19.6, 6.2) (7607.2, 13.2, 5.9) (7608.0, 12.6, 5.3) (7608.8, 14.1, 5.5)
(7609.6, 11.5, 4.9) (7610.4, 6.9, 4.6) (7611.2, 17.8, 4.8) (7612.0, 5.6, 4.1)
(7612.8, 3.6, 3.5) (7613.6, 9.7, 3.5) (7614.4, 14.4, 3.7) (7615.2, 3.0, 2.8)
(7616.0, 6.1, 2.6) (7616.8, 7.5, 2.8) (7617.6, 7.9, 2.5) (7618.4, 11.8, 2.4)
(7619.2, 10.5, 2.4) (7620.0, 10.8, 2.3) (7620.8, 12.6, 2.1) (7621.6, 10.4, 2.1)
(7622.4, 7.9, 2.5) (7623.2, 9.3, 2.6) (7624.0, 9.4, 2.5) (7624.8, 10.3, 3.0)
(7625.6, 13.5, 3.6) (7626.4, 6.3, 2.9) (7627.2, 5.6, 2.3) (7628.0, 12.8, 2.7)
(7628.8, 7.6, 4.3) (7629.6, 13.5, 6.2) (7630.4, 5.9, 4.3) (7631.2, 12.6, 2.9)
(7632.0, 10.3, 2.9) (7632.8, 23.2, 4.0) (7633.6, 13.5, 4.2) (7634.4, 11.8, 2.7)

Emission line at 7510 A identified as [N II] 6583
